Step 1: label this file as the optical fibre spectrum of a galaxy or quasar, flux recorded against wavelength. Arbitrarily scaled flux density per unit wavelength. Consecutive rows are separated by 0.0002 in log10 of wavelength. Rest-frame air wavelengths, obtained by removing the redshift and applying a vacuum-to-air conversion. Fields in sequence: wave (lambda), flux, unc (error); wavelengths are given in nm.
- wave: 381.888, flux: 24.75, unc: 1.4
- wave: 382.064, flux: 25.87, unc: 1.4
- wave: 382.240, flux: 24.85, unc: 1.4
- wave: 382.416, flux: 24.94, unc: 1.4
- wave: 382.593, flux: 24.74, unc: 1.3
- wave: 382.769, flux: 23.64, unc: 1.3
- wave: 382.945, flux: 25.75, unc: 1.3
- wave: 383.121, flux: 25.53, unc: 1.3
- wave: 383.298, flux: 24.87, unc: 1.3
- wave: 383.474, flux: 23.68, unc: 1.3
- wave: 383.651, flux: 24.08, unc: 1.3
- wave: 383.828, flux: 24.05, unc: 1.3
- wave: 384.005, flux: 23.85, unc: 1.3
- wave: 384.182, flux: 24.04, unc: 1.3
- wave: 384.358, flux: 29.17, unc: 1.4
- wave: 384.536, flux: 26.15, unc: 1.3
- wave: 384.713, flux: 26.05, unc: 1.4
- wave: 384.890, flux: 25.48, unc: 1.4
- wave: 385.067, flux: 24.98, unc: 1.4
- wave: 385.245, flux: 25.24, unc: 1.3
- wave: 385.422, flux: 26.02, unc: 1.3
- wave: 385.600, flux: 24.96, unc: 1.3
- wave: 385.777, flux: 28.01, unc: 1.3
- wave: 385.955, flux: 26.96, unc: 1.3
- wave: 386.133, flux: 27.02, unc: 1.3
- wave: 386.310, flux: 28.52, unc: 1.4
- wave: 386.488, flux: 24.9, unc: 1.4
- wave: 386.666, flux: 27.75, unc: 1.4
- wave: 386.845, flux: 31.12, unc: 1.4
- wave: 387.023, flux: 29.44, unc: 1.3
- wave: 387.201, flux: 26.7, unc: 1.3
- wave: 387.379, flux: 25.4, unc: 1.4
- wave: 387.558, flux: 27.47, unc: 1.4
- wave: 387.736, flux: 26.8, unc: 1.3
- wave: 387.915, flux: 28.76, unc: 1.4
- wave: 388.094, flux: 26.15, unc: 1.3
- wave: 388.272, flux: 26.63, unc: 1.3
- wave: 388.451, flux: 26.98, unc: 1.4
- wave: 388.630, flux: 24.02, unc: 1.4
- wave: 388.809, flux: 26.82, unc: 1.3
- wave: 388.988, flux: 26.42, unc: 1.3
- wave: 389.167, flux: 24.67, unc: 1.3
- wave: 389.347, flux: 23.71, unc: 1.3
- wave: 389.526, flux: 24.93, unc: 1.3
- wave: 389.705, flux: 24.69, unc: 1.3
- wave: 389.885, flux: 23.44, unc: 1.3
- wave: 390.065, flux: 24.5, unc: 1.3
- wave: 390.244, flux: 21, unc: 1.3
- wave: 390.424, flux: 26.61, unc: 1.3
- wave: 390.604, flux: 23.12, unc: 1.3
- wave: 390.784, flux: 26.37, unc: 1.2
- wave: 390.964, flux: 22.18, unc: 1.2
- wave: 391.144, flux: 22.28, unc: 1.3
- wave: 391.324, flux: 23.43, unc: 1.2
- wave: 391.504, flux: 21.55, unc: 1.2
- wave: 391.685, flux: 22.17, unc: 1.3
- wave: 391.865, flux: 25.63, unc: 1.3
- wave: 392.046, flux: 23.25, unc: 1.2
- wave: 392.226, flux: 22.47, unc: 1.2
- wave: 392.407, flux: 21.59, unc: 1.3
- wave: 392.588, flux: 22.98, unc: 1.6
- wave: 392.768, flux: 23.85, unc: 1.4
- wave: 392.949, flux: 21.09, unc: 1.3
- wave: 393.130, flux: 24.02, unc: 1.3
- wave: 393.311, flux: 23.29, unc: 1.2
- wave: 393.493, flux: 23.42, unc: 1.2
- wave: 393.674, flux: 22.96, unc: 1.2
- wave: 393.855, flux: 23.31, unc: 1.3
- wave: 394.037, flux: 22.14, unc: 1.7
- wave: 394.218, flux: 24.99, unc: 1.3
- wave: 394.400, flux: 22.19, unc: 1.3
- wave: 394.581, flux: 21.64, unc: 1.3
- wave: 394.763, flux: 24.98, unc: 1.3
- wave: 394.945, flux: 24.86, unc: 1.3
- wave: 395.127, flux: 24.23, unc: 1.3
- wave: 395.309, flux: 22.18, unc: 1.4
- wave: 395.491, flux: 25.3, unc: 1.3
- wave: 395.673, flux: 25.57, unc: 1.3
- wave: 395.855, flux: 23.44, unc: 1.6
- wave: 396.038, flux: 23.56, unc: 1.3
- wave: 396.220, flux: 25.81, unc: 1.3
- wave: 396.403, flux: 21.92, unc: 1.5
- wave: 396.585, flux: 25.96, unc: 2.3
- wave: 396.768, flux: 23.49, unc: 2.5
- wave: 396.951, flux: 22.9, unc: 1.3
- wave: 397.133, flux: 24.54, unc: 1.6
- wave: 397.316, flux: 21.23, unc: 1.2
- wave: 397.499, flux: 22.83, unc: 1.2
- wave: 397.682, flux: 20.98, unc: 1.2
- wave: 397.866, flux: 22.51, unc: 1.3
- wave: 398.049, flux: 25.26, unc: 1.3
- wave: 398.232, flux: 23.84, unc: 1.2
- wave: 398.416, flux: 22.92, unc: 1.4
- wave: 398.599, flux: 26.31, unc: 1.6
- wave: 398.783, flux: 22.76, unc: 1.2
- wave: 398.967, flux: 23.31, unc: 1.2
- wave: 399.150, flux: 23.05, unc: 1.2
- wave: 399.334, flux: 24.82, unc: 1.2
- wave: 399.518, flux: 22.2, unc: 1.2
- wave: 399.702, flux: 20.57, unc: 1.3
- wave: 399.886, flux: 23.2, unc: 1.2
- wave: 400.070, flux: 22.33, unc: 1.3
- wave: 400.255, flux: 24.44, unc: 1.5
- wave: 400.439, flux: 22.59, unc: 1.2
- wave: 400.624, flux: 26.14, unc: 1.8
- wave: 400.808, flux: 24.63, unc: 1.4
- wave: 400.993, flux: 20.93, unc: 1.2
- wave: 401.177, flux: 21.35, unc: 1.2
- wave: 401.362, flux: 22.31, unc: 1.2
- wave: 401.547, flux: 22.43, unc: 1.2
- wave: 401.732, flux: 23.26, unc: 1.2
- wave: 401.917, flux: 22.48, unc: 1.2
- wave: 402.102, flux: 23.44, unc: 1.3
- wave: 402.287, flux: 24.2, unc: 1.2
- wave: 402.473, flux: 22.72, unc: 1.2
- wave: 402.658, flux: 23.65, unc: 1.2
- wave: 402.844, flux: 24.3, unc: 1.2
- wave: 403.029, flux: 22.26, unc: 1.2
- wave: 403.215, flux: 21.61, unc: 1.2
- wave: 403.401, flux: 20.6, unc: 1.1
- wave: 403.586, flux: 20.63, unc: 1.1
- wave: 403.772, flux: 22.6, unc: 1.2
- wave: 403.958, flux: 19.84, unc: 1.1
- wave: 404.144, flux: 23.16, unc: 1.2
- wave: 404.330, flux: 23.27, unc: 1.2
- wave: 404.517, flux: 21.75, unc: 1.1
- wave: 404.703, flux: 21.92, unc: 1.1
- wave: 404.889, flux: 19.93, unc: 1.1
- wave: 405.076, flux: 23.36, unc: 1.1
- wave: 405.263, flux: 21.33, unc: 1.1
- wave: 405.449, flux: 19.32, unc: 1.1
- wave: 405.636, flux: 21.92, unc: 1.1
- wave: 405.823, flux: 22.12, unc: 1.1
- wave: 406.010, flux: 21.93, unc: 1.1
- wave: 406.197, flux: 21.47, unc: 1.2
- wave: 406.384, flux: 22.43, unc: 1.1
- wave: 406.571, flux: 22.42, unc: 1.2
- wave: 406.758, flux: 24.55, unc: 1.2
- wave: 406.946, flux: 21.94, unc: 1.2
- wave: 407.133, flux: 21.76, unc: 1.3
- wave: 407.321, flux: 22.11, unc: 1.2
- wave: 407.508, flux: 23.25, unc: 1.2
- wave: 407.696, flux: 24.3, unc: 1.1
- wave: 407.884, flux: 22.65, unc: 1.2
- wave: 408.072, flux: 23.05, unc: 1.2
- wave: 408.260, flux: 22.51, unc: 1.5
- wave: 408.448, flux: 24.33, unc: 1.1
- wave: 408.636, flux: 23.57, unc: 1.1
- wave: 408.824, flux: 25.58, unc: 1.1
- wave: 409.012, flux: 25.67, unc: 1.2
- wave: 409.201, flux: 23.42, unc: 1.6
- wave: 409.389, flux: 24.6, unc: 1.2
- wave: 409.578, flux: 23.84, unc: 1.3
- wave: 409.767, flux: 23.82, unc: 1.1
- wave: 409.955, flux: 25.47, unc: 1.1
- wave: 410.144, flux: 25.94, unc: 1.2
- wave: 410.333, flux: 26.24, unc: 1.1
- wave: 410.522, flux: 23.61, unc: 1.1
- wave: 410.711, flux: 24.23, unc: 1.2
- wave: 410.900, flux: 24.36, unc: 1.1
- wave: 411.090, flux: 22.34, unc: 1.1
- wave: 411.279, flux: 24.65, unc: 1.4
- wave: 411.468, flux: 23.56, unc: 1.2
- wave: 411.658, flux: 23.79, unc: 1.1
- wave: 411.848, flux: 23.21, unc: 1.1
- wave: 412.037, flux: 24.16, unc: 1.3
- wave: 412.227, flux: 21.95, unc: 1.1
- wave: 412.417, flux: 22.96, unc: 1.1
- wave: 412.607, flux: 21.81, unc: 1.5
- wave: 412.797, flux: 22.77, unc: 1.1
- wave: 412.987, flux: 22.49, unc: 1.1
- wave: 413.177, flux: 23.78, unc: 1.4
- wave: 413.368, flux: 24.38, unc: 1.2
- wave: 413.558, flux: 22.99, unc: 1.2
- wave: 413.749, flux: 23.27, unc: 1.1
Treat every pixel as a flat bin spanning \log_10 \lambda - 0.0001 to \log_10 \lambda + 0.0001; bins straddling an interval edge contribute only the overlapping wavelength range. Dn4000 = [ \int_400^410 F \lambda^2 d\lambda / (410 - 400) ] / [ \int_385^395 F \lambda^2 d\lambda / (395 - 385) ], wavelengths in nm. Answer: 1.0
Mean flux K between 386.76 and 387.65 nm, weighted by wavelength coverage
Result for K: 28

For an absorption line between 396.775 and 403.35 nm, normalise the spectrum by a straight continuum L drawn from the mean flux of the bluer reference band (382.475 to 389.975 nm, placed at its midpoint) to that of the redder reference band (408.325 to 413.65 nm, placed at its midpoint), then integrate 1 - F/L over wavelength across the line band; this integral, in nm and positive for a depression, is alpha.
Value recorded 0.46 nm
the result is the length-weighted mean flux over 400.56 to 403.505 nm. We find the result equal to 22.9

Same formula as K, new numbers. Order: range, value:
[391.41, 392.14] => 23.2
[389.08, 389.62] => 24.4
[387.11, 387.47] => 26.1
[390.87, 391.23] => 22.3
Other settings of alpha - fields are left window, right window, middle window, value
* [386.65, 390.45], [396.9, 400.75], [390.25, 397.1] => 0.317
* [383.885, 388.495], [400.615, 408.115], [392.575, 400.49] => 0.267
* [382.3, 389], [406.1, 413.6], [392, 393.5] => 0.150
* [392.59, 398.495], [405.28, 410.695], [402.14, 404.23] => 0.093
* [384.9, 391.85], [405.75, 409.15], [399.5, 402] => 0.122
